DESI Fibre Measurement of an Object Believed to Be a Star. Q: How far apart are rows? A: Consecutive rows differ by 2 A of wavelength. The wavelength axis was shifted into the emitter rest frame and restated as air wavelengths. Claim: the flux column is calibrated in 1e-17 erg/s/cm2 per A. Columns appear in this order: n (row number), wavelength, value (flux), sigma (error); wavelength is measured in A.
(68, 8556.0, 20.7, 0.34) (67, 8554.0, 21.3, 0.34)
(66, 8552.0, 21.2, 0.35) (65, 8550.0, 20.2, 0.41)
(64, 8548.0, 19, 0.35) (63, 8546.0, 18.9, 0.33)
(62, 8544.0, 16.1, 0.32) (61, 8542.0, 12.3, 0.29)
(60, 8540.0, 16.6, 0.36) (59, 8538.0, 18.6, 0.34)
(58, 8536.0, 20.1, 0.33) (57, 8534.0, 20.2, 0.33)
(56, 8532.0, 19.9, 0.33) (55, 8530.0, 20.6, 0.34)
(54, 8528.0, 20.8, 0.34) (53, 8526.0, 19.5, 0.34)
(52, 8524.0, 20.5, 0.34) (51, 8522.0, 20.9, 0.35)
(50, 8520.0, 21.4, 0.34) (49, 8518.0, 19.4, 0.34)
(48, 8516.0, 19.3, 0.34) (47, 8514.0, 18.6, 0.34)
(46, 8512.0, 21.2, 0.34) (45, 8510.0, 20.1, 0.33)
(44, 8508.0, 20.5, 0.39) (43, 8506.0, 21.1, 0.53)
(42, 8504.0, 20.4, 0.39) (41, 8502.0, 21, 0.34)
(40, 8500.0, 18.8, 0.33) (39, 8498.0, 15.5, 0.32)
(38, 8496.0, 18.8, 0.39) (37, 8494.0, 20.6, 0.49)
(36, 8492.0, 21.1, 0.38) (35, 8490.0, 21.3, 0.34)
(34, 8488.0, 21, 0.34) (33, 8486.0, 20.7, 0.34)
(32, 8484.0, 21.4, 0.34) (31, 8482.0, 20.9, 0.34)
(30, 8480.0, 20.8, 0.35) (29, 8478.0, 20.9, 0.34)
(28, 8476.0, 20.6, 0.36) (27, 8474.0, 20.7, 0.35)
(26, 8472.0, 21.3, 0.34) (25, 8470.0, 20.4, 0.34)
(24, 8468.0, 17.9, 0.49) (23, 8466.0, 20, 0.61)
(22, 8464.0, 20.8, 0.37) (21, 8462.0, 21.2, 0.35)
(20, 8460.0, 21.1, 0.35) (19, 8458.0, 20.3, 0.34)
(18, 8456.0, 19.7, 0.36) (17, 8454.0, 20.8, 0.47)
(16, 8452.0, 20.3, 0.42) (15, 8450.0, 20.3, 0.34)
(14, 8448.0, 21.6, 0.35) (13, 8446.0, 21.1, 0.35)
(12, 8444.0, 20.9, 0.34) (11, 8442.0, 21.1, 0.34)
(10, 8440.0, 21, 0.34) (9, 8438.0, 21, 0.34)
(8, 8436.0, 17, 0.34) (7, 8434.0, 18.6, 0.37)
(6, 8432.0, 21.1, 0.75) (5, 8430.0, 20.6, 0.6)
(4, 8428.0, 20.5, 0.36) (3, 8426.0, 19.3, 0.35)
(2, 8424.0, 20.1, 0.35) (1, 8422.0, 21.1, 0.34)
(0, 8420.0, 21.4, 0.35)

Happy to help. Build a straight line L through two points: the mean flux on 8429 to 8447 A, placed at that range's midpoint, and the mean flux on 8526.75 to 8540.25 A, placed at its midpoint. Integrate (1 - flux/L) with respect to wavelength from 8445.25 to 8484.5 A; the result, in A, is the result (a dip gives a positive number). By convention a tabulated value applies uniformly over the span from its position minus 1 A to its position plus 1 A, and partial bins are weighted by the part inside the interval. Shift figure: -0.9 A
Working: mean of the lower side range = 20.3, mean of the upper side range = 19.7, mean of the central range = 20.6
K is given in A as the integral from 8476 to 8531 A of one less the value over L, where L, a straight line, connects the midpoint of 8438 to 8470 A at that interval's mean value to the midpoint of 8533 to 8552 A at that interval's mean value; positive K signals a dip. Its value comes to -3.0 A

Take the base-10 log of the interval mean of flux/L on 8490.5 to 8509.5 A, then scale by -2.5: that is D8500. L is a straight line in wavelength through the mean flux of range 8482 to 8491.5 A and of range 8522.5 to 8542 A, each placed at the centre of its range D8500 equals 0.04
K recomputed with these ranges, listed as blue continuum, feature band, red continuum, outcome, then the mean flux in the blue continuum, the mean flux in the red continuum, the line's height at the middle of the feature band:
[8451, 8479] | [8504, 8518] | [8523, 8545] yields -0.6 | 20.4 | 18.7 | 19.2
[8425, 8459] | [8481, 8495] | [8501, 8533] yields -0.5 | 20.3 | 20.3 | 20.3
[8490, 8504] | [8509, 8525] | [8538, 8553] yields -1.2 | 19.5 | 17.8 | 18.8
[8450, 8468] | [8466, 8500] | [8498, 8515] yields -0.1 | 20.4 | 19.9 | 20.1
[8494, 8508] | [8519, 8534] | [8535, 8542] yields -1.9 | 19.4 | 17.6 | 18.2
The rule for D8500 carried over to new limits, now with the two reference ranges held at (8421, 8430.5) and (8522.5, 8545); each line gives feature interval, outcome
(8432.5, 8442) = 0.025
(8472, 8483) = -0.069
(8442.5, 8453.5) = -0.046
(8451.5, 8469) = -0.024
